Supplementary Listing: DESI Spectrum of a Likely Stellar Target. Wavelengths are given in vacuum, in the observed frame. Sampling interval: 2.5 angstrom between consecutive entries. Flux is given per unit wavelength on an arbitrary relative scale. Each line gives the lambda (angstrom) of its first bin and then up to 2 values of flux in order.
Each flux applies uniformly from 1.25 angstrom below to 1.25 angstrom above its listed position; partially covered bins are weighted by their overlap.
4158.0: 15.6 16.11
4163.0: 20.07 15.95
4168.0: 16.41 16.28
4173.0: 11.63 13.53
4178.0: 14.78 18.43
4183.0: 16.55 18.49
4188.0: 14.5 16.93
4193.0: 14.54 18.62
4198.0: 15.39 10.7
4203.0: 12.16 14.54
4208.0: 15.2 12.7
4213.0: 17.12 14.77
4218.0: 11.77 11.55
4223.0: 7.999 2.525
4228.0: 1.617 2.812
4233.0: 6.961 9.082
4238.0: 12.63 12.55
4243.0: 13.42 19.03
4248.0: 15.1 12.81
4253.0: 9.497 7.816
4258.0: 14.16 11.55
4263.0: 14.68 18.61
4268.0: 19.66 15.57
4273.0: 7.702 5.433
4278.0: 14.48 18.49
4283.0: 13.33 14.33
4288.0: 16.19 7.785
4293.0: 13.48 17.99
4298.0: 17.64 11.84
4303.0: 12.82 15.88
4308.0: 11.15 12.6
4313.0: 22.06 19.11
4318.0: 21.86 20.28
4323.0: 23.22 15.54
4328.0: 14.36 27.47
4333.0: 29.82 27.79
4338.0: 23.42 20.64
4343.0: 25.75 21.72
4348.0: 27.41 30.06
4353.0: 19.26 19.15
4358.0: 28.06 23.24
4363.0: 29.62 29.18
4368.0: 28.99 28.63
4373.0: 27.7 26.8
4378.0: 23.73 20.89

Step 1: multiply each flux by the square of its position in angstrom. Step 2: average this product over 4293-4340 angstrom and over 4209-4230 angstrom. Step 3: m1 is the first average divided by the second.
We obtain 2.04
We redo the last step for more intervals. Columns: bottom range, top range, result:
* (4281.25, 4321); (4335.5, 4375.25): 1.70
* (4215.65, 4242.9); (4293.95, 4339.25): 2.36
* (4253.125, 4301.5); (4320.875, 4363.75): 1.80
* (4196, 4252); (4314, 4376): 2.23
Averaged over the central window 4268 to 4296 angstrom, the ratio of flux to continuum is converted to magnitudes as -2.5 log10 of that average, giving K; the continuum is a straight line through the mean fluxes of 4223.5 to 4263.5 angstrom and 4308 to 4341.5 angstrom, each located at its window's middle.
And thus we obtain 0.151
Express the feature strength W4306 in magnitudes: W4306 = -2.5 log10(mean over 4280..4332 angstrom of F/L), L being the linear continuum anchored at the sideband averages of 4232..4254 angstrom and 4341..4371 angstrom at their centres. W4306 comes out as 0.20 mag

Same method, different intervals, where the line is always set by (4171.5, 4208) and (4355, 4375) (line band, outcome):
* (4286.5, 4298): 0.48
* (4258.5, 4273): 0.31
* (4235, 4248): 0.33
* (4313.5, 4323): 0.14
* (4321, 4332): 0.20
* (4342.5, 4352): -0.01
